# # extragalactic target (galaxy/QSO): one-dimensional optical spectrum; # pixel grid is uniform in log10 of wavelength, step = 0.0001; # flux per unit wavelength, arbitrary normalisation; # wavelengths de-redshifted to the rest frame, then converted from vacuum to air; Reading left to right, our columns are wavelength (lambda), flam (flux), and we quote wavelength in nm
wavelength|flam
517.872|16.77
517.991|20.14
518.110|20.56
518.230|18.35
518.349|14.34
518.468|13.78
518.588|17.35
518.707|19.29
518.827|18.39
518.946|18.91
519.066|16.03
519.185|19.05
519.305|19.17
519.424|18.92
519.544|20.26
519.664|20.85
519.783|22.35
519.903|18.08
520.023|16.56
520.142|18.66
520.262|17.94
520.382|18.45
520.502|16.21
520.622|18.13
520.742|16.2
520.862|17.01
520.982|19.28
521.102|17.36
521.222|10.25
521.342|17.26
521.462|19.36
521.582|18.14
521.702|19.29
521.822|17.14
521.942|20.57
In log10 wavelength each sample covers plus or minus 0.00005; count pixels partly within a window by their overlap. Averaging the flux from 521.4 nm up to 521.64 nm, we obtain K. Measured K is 18.8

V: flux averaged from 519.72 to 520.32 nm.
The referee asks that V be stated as 18.8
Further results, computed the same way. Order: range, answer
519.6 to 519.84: 21.6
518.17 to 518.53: 15.5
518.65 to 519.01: 18.8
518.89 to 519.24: 18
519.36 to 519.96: 20.1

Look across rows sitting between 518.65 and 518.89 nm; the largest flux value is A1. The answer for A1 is 19.29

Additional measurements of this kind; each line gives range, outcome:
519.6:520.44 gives 22.35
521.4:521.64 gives 19.36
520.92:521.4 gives 19.28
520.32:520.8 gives 18.45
